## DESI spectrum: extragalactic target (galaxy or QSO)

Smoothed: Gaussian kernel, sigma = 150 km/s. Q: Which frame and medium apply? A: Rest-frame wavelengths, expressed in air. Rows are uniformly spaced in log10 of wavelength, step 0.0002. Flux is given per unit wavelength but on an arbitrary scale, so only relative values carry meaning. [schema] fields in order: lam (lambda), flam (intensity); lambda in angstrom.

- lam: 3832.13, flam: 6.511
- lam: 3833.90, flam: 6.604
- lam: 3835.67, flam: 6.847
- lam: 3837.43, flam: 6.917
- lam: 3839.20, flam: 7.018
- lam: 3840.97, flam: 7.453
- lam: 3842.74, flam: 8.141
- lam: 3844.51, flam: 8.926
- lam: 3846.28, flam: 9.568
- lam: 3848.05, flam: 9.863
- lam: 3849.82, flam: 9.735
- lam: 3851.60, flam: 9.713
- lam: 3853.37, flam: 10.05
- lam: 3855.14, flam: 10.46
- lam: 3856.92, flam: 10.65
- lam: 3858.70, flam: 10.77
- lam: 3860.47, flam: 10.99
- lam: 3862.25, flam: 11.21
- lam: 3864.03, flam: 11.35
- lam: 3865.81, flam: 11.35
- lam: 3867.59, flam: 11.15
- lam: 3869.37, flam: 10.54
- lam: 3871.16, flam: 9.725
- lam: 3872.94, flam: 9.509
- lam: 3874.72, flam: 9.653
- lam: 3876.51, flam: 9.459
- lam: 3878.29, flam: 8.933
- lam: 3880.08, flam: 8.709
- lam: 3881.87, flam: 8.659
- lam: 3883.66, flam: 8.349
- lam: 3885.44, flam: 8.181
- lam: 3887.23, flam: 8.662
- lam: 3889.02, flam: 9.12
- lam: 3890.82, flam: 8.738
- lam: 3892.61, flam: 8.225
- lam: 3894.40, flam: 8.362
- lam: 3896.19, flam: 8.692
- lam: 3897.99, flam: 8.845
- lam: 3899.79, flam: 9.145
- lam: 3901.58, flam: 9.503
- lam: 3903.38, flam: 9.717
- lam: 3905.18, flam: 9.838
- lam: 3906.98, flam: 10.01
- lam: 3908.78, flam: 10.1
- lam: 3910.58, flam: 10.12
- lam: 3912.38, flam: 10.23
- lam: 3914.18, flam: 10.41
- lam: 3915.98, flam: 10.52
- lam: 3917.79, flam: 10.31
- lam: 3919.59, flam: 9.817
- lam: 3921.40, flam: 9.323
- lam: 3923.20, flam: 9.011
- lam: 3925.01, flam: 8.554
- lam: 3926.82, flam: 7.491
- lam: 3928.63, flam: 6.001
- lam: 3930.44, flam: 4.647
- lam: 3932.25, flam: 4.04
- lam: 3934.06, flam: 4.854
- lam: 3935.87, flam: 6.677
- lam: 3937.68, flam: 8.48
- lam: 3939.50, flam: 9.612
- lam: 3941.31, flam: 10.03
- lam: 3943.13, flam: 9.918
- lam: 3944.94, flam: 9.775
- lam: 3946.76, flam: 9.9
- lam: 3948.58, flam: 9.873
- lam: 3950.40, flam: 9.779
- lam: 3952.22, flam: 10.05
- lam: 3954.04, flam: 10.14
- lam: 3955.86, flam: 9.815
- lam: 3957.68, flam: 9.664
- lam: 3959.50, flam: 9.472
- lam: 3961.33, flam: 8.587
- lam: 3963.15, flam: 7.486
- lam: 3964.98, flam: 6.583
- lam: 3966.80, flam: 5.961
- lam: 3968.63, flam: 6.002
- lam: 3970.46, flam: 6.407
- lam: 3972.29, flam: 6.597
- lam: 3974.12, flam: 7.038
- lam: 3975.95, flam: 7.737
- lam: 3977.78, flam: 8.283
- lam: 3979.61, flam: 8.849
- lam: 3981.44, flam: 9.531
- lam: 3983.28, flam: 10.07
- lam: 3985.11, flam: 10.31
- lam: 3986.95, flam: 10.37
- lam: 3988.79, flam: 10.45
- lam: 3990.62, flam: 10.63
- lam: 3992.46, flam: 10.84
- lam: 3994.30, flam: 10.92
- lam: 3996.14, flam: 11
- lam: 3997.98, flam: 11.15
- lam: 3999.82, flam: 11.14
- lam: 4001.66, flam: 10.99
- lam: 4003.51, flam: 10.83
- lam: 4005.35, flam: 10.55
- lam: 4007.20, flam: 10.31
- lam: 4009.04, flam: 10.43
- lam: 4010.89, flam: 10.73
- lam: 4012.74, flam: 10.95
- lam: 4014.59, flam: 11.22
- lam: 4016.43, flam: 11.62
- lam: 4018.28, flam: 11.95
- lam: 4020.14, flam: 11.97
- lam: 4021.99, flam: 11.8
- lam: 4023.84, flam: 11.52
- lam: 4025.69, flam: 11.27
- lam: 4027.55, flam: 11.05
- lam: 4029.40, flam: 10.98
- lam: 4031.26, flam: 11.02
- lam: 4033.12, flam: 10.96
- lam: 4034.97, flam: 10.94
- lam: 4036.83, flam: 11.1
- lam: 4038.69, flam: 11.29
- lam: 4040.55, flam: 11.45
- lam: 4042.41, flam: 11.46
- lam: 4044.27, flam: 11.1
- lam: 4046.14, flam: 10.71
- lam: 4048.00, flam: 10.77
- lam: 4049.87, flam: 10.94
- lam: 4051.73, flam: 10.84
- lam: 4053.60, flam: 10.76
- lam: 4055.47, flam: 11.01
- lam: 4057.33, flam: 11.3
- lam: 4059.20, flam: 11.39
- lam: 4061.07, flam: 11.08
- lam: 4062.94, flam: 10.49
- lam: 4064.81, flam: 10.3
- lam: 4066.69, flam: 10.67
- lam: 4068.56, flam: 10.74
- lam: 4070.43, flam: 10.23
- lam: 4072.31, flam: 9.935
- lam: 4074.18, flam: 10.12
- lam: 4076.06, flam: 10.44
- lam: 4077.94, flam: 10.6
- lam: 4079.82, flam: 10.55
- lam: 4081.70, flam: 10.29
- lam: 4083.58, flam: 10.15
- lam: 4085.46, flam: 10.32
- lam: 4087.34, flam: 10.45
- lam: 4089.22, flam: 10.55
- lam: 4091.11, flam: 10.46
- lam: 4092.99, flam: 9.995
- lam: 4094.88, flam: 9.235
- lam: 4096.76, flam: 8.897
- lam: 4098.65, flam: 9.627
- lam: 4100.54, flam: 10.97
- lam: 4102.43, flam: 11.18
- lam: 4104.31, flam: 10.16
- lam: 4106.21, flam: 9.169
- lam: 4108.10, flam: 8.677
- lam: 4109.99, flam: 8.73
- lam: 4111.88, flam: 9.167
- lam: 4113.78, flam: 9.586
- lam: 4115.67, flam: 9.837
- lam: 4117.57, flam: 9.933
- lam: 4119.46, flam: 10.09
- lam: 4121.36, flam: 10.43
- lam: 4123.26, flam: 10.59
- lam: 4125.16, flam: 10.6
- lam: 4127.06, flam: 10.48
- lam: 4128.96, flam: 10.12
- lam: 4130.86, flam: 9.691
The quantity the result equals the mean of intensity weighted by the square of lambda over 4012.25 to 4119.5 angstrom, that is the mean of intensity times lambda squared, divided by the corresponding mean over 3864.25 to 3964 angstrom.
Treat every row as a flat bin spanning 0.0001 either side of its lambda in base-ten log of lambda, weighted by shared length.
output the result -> 1.26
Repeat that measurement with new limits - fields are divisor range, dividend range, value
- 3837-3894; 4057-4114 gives 1.20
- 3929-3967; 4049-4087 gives 1.35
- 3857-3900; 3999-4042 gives 1.26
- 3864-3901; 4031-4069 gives 1.29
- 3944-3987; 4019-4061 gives 1.34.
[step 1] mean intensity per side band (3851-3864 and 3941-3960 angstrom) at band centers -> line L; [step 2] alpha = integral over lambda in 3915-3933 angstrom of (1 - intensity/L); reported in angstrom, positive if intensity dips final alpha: 3.7 angstrom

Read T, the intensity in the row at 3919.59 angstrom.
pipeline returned 9.817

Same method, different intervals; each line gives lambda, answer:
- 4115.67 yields 9.837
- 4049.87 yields 10.94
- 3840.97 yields 7.453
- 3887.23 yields 8.662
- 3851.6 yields 9.713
